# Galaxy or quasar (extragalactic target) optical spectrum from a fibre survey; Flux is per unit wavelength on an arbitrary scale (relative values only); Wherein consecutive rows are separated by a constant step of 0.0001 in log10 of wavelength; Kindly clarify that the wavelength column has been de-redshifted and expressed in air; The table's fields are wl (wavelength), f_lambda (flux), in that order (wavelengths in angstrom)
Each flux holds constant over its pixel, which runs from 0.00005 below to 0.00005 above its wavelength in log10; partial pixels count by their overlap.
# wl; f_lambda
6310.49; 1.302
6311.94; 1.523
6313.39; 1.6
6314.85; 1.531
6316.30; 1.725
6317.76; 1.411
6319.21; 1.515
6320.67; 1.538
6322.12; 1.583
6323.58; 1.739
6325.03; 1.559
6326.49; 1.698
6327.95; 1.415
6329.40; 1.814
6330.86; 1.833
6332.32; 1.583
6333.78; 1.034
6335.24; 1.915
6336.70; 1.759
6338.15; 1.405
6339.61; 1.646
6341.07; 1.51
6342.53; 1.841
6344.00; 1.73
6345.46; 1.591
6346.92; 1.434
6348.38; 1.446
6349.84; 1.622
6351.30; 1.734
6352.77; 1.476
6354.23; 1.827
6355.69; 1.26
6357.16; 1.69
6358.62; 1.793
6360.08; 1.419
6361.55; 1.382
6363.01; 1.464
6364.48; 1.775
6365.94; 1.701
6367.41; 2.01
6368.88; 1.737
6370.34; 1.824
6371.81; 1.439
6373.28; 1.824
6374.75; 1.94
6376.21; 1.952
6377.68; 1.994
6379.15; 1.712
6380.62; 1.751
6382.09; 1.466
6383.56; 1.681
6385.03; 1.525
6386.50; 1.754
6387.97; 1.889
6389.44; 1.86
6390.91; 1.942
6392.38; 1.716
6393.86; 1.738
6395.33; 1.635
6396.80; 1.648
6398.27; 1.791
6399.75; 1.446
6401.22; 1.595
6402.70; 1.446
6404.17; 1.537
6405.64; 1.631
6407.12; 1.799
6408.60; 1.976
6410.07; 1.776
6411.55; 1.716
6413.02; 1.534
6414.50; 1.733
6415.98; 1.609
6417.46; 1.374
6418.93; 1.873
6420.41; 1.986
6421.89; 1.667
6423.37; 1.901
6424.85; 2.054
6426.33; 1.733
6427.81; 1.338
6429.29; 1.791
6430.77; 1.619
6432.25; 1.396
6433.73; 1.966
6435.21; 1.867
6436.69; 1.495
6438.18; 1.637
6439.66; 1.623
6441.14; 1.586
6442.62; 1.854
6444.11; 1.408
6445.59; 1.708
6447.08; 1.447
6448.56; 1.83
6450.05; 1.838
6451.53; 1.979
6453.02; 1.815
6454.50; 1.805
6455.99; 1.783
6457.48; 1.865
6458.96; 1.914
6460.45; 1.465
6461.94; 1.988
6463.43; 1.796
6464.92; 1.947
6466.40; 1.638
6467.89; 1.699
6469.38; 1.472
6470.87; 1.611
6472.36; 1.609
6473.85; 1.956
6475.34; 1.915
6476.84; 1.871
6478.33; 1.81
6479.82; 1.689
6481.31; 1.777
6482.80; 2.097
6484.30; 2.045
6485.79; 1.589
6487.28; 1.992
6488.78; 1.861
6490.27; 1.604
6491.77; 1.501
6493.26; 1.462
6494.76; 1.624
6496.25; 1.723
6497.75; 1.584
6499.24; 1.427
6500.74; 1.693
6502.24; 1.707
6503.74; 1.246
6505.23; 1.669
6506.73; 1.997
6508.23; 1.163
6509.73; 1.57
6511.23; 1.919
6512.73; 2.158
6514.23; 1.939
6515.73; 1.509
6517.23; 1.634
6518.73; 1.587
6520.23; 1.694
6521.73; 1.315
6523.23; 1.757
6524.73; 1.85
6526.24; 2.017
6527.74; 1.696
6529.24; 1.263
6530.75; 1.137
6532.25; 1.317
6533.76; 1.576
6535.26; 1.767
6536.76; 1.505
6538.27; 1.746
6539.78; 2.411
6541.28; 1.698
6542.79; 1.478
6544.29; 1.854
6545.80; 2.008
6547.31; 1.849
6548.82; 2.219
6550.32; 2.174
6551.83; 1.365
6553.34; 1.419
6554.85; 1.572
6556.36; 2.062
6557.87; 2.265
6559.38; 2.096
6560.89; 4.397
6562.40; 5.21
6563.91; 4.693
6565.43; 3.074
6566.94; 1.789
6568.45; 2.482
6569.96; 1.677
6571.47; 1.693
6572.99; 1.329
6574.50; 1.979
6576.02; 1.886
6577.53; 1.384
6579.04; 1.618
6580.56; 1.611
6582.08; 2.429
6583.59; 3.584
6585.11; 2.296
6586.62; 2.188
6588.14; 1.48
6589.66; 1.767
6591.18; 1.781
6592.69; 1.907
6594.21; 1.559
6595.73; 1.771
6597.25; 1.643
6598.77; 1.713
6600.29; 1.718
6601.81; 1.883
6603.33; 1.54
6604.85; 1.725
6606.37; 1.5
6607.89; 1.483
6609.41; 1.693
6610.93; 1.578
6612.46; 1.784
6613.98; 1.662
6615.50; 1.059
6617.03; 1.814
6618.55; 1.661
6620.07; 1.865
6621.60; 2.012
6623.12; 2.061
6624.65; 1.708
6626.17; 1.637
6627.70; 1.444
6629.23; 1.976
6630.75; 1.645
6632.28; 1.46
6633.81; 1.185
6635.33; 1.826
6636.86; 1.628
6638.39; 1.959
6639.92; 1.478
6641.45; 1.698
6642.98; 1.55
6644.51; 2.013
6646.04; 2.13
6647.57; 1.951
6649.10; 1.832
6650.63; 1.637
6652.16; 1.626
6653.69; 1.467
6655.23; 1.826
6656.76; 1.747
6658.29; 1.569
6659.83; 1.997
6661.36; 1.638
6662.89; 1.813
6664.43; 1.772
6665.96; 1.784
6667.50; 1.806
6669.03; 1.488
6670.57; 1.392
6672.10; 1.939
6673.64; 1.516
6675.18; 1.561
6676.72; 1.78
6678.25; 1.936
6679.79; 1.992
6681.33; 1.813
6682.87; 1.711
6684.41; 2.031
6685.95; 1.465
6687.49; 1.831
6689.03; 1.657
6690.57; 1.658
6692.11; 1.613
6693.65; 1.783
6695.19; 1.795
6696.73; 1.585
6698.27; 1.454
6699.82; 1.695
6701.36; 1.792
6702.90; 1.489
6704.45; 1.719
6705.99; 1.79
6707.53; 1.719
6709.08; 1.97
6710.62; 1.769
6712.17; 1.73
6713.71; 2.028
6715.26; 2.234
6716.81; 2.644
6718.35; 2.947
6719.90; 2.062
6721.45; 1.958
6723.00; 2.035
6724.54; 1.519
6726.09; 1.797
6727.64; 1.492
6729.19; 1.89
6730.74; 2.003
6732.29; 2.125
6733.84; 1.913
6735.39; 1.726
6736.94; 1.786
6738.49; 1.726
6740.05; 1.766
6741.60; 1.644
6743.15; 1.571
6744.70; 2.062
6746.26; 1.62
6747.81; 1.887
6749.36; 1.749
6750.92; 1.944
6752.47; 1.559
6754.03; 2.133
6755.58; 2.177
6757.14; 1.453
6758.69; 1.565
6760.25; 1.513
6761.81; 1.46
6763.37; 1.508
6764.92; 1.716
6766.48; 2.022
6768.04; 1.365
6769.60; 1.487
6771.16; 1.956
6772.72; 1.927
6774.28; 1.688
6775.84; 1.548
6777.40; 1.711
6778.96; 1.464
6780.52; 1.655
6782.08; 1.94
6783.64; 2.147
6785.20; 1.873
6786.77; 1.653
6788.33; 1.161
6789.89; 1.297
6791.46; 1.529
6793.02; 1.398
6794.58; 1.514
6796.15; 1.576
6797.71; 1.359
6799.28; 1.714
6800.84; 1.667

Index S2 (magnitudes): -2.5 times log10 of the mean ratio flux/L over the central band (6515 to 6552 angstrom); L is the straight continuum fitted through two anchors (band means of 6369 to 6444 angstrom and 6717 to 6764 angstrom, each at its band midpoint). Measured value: 0.034 mag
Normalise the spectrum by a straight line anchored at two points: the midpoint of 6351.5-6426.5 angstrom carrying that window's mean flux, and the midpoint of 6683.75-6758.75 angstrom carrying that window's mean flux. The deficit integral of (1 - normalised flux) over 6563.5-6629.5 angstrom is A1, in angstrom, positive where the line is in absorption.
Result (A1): -3.4 angstrom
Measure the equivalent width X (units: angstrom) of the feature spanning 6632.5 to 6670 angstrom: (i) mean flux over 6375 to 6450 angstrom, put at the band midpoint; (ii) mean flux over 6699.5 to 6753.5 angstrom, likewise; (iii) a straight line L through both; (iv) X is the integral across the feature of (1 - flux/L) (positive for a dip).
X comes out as 2.3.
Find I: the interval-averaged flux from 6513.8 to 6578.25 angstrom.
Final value 1.99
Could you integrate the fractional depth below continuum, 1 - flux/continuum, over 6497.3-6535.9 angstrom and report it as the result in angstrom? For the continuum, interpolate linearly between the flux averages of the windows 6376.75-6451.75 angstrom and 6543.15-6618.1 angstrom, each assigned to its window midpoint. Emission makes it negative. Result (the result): 5.6 angstrom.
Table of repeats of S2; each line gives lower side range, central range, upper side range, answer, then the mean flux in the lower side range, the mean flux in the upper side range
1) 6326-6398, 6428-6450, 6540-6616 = 0.09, 1.67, 2.02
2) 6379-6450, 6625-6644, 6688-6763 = 0.09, 1.69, 1.82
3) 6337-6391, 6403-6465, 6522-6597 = 0.05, 1.67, 2.03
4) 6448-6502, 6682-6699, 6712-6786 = 0.08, 1.76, 1.83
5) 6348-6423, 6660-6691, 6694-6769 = 0.04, 1.69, 1.81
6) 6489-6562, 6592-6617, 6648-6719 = 0.09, 1.77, 1.78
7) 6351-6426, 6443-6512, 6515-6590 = 0.09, 1.71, 2.01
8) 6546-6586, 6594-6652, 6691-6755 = 0.25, 2.31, 1.85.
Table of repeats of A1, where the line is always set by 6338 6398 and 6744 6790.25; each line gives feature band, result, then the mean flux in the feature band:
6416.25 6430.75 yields -0.4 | 1.74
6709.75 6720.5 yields -3.1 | 2.2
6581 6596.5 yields -3.4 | 2.07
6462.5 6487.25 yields -1.5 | 1.79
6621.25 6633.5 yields -0.1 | 1.71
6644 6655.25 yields -0.7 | 1.8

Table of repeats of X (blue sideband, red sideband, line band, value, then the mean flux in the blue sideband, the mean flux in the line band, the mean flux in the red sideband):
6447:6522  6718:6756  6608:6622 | 1.1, 1.73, 1.66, 1.87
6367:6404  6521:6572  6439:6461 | 1.6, 1.73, 1.73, 2.07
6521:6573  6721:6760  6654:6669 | 1.2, 2.06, 1.75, 1.8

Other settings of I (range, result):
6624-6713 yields 1.72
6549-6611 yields 2.08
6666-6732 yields 1.81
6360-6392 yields 1.74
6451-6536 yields 1.7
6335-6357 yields 1.61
